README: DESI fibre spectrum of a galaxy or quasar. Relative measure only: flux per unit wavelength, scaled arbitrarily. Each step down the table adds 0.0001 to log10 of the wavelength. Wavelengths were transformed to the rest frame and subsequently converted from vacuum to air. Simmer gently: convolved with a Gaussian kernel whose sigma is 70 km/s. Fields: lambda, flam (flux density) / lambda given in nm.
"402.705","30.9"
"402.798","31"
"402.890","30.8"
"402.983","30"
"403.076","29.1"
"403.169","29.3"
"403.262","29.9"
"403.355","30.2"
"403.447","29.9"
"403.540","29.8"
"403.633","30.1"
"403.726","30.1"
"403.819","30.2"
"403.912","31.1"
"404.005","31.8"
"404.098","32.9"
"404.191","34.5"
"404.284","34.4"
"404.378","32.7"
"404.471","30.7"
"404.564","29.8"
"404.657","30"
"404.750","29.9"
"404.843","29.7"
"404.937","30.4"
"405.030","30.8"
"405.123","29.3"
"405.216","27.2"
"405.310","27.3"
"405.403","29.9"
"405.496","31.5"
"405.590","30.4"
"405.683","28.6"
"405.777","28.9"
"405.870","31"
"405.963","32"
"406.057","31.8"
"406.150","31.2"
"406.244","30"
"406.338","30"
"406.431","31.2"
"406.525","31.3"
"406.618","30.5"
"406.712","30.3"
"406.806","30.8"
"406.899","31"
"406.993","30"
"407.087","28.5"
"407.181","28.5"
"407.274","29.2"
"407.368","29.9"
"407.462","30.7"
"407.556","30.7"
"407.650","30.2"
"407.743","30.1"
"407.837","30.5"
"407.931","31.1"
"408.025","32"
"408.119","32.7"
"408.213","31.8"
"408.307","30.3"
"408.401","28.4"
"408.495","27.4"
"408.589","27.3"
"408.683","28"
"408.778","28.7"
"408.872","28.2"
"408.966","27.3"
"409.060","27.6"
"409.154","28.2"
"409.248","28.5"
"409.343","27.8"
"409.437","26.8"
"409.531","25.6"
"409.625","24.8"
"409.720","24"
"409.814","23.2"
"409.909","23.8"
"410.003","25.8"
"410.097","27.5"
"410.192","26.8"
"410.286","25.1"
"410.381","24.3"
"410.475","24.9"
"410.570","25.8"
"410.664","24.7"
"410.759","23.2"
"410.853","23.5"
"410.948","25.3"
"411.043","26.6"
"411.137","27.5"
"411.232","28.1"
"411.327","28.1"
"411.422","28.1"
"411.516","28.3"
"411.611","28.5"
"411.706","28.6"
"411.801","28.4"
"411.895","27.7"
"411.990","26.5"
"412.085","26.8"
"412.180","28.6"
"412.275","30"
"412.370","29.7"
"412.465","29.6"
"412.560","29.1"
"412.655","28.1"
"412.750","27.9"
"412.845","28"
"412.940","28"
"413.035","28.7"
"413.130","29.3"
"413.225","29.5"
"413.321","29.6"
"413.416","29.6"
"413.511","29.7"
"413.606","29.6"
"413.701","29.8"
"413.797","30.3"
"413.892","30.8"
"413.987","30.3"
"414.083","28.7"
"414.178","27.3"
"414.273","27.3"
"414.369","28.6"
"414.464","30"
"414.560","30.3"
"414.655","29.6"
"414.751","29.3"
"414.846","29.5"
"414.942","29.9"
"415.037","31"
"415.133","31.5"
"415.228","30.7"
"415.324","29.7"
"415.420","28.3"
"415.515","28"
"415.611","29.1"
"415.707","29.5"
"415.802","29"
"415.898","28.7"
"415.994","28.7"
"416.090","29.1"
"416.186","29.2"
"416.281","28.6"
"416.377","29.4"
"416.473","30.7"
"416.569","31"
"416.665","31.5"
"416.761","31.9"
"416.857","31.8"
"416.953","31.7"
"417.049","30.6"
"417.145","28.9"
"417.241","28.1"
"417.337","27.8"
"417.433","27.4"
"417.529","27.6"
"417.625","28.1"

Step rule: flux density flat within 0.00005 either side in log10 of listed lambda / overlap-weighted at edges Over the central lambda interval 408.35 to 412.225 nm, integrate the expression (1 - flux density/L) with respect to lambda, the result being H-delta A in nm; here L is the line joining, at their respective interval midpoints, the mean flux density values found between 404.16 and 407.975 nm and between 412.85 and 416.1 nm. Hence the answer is 0.412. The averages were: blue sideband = 30.4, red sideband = 29.4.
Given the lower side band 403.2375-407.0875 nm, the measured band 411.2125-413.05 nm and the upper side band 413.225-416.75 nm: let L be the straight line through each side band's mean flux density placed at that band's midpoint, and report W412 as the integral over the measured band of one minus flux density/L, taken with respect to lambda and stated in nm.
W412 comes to 0.093 nm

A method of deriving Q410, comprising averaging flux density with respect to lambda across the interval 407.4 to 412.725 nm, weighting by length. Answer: 27.7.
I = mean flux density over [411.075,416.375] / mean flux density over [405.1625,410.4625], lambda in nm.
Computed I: 1.0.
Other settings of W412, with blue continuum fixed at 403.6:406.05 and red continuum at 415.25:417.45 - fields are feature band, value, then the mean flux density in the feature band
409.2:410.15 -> 0.138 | 25.8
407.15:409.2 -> 0.054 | 29.5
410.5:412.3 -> 0.180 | 27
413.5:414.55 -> 0.015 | 29.3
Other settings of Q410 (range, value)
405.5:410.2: 29.1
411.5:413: 28.4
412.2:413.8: 29.2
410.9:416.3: 28.9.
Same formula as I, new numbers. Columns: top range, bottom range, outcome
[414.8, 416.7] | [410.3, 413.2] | 1.08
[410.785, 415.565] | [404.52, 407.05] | 0.95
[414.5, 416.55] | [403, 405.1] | 0.96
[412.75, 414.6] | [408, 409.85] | 1.05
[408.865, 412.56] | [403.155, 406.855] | 0.88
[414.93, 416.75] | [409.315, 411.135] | 1.18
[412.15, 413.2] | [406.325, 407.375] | 0.96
